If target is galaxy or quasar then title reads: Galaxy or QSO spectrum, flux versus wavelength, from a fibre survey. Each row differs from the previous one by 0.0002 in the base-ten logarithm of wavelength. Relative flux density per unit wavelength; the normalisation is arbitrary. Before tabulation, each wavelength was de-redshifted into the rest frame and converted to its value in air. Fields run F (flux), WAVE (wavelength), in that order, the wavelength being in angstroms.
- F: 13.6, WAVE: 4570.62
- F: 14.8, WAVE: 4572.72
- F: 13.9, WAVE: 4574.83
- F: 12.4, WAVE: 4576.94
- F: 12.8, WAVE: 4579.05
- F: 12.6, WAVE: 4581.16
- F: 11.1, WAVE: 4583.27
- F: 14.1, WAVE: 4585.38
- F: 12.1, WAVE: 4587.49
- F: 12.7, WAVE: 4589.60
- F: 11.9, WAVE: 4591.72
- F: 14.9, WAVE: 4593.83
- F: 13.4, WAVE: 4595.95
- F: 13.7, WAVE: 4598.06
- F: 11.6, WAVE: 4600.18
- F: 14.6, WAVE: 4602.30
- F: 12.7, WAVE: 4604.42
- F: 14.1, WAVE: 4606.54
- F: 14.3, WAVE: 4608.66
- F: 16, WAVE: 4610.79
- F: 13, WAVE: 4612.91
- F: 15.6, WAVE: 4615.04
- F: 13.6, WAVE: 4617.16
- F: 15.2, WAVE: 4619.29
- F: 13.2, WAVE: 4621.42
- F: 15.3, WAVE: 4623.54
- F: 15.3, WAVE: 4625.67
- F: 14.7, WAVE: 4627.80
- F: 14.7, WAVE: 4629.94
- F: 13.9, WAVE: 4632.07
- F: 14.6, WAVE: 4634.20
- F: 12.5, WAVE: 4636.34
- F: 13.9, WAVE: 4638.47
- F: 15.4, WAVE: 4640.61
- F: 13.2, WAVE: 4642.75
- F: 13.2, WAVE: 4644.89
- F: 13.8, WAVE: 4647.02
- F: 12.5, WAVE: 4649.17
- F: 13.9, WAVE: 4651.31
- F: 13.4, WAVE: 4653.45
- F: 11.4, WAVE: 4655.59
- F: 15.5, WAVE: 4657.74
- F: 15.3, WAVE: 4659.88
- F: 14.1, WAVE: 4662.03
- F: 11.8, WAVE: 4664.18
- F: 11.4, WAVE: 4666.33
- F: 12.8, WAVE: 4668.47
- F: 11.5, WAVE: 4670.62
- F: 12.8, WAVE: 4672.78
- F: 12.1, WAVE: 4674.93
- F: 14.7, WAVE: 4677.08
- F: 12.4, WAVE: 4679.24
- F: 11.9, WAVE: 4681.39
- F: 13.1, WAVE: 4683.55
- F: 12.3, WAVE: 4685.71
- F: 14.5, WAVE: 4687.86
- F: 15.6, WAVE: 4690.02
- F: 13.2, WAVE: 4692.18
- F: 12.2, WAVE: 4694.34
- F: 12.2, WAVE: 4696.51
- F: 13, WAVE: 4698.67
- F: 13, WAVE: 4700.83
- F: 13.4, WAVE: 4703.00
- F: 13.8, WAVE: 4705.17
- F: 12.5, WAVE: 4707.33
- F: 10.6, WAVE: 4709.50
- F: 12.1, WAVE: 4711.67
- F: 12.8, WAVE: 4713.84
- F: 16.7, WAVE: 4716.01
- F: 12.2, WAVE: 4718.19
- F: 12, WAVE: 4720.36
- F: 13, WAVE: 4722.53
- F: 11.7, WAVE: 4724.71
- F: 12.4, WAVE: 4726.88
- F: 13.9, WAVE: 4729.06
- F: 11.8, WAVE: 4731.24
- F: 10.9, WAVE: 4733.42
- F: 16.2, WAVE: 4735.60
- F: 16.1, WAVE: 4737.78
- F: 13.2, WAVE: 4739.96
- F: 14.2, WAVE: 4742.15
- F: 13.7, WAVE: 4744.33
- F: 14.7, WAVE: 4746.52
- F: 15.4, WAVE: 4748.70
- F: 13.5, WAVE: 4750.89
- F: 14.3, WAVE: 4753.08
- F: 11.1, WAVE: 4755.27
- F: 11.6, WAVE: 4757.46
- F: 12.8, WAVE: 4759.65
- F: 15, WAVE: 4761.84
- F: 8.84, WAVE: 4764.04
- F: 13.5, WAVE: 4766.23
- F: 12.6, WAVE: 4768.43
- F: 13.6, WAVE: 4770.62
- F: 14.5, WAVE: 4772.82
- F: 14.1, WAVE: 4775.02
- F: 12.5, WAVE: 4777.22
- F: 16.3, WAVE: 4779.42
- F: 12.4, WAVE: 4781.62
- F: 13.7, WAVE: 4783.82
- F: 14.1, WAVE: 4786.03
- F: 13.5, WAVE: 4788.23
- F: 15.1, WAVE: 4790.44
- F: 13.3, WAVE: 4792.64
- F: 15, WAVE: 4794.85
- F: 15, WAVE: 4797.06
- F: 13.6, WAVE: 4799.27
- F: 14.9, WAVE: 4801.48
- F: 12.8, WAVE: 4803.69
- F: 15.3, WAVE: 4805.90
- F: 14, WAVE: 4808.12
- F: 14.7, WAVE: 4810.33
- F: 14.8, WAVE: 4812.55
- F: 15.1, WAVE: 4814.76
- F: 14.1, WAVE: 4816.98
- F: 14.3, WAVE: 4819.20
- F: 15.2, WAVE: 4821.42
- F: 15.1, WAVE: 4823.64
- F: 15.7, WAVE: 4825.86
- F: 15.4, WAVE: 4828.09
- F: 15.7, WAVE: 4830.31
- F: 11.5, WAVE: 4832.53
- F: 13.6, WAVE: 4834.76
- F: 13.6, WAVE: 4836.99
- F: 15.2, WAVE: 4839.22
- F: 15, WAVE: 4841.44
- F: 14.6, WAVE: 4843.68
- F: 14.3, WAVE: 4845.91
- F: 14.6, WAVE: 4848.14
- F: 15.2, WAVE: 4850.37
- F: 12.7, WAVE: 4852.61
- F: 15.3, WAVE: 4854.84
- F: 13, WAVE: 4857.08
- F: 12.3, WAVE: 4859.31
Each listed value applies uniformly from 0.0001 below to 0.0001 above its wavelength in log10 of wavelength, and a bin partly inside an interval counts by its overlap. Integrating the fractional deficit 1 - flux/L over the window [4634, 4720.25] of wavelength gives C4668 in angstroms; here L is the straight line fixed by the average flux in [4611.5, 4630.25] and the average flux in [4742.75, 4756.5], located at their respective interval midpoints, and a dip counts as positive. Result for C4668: 6.4 angstroms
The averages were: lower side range 14.5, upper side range 13.8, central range 13.2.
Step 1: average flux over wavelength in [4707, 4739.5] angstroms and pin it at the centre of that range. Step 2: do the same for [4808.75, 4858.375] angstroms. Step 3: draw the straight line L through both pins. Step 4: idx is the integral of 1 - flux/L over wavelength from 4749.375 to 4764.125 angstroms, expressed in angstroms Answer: 0.7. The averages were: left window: 13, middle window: 12.8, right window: 14.5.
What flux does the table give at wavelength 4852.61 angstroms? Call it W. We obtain 12.7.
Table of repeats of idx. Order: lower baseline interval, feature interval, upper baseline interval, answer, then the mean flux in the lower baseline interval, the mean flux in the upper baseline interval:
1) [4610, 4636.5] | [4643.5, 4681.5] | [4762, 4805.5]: 3.3 angstroms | 14.5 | 13.7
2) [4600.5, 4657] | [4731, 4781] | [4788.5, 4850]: 2.8 angstroms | 14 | 14.5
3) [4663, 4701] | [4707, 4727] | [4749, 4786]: 0.6 angstroms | 12.8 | 13.2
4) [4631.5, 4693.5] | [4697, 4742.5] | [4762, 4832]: 2.0 angstroms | 13.3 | 14.1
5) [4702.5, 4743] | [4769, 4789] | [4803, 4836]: 0.1 angstroms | 13.1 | 14.5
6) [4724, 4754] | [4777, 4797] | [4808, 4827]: 0.4 angstroms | 13.7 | 14.8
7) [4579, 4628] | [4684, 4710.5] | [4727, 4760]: 1.1 angstroms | 13.7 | 13.5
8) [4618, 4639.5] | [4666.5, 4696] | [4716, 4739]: 1.7 angstroms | 14.3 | 13.2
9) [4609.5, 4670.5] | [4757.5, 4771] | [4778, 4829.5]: 1.6 angstroms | 13.9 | 14.5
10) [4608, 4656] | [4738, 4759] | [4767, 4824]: 0.8 angstroms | 14.1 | 14.2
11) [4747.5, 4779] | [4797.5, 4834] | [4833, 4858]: -1.8 angstroms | 13.2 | 14.2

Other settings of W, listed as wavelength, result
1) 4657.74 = 15.5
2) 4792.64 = 13.3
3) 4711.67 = 12.1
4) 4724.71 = 11.7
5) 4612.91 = 13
